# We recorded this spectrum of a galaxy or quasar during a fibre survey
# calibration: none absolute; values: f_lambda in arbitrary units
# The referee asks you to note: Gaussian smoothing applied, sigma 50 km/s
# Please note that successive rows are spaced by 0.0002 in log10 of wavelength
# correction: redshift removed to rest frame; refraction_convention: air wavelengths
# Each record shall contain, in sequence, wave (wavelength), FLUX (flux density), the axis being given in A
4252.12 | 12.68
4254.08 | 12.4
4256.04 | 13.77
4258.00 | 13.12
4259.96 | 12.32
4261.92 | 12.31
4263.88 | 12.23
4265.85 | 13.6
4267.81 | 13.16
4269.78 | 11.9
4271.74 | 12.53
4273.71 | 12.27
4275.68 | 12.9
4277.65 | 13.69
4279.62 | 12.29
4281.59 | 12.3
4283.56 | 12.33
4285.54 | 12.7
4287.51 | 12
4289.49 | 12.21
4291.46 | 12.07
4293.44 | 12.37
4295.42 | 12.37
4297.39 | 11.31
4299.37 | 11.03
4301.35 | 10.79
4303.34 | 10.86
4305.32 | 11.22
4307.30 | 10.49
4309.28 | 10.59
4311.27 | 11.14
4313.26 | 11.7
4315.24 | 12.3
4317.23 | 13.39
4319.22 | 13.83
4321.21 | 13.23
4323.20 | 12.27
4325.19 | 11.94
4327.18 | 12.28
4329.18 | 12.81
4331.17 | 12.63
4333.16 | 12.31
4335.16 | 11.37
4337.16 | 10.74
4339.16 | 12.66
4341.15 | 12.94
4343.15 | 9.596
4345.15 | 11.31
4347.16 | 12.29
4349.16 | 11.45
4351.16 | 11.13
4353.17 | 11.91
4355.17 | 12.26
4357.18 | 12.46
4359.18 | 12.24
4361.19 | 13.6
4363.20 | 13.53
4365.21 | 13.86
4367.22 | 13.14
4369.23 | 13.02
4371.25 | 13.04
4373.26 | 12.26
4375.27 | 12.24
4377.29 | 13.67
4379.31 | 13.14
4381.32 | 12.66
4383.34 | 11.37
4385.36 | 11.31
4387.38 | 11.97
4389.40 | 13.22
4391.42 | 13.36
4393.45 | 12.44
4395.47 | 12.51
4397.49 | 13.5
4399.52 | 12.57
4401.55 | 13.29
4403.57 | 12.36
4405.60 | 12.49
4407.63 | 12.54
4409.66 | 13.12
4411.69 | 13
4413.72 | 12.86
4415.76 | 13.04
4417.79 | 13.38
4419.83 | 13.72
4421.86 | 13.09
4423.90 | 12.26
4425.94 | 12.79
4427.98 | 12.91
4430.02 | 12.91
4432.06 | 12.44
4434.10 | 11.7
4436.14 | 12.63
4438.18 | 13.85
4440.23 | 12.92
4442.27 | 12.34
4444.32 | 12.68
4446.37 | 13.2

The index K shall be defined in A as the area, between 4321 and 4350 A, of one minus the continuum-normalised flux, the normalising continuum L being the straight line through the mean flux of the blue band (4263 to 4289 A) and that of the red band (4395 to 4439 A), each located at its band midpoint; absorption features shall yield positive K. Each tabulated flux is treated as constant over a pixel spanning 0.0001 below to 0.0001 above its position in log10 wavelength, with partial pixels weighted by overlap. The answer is 1.7 A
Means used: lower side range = 12.6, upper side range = 12.9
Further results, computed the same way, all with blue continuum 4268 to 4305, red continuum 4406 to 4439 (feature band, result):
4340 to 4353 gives 1.0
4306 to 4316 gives 0.8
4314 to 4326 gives -0.5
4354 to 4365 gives -0.3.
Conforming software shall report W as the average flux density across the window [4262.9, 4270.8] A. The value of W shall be 12.7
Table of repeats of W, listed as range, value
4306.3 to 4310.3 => 10.6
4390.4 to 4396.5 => 12.8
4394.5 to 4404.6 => 12.9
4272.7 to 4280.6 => 12.8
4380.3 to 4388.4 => 11.8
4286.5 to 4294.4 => 12.2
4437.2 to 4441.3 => 13.4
